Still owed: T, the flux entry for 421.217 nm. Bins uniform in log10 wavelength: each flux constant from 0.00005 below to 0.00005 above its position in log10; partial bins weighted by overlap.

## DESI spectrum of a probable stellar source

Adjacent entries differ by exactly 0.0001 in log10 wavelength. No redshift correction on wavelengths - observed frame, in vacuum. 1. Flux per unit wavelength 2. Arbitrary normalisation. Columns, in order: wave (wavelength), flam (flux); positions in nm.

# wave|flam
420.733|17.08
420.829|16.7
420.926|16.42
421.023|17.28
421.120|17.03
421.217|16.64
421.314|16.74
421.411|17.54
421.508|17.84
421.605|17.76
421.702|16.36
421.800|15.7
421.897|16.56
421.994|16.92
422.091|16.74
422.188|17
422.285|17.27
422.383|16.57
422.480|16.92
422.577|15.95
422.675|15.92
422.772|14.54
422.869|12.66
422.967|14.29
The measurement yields 16.64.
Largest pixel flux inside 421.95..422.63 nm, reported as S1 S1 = 17.27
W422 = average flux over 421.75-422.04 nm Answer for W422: 16.4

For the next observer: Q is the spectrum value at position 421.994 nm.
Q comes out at 16.92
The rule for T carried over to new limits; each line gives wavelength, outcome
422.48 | 16.92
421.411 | 17.54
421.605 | 17.76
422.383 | 16.57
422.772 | 14.54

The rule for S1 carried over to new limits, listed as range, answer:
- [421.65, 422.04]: 16.92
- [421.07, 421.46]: 17.54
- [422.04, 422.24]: 17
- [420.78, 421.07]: 17.28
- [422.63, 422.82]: 15.92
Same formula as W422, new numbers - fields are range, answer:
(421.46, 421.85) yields 16.9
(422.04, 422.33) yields 17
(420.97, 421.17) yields 17.1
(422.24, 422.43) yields 16.8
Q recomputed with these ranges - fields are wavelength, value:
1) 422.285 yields 17.27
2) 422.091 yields 16.74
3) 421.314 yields 16.74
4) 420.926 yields 16.42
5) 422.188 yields 17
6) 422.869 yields 12.66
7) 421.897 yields 16.56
